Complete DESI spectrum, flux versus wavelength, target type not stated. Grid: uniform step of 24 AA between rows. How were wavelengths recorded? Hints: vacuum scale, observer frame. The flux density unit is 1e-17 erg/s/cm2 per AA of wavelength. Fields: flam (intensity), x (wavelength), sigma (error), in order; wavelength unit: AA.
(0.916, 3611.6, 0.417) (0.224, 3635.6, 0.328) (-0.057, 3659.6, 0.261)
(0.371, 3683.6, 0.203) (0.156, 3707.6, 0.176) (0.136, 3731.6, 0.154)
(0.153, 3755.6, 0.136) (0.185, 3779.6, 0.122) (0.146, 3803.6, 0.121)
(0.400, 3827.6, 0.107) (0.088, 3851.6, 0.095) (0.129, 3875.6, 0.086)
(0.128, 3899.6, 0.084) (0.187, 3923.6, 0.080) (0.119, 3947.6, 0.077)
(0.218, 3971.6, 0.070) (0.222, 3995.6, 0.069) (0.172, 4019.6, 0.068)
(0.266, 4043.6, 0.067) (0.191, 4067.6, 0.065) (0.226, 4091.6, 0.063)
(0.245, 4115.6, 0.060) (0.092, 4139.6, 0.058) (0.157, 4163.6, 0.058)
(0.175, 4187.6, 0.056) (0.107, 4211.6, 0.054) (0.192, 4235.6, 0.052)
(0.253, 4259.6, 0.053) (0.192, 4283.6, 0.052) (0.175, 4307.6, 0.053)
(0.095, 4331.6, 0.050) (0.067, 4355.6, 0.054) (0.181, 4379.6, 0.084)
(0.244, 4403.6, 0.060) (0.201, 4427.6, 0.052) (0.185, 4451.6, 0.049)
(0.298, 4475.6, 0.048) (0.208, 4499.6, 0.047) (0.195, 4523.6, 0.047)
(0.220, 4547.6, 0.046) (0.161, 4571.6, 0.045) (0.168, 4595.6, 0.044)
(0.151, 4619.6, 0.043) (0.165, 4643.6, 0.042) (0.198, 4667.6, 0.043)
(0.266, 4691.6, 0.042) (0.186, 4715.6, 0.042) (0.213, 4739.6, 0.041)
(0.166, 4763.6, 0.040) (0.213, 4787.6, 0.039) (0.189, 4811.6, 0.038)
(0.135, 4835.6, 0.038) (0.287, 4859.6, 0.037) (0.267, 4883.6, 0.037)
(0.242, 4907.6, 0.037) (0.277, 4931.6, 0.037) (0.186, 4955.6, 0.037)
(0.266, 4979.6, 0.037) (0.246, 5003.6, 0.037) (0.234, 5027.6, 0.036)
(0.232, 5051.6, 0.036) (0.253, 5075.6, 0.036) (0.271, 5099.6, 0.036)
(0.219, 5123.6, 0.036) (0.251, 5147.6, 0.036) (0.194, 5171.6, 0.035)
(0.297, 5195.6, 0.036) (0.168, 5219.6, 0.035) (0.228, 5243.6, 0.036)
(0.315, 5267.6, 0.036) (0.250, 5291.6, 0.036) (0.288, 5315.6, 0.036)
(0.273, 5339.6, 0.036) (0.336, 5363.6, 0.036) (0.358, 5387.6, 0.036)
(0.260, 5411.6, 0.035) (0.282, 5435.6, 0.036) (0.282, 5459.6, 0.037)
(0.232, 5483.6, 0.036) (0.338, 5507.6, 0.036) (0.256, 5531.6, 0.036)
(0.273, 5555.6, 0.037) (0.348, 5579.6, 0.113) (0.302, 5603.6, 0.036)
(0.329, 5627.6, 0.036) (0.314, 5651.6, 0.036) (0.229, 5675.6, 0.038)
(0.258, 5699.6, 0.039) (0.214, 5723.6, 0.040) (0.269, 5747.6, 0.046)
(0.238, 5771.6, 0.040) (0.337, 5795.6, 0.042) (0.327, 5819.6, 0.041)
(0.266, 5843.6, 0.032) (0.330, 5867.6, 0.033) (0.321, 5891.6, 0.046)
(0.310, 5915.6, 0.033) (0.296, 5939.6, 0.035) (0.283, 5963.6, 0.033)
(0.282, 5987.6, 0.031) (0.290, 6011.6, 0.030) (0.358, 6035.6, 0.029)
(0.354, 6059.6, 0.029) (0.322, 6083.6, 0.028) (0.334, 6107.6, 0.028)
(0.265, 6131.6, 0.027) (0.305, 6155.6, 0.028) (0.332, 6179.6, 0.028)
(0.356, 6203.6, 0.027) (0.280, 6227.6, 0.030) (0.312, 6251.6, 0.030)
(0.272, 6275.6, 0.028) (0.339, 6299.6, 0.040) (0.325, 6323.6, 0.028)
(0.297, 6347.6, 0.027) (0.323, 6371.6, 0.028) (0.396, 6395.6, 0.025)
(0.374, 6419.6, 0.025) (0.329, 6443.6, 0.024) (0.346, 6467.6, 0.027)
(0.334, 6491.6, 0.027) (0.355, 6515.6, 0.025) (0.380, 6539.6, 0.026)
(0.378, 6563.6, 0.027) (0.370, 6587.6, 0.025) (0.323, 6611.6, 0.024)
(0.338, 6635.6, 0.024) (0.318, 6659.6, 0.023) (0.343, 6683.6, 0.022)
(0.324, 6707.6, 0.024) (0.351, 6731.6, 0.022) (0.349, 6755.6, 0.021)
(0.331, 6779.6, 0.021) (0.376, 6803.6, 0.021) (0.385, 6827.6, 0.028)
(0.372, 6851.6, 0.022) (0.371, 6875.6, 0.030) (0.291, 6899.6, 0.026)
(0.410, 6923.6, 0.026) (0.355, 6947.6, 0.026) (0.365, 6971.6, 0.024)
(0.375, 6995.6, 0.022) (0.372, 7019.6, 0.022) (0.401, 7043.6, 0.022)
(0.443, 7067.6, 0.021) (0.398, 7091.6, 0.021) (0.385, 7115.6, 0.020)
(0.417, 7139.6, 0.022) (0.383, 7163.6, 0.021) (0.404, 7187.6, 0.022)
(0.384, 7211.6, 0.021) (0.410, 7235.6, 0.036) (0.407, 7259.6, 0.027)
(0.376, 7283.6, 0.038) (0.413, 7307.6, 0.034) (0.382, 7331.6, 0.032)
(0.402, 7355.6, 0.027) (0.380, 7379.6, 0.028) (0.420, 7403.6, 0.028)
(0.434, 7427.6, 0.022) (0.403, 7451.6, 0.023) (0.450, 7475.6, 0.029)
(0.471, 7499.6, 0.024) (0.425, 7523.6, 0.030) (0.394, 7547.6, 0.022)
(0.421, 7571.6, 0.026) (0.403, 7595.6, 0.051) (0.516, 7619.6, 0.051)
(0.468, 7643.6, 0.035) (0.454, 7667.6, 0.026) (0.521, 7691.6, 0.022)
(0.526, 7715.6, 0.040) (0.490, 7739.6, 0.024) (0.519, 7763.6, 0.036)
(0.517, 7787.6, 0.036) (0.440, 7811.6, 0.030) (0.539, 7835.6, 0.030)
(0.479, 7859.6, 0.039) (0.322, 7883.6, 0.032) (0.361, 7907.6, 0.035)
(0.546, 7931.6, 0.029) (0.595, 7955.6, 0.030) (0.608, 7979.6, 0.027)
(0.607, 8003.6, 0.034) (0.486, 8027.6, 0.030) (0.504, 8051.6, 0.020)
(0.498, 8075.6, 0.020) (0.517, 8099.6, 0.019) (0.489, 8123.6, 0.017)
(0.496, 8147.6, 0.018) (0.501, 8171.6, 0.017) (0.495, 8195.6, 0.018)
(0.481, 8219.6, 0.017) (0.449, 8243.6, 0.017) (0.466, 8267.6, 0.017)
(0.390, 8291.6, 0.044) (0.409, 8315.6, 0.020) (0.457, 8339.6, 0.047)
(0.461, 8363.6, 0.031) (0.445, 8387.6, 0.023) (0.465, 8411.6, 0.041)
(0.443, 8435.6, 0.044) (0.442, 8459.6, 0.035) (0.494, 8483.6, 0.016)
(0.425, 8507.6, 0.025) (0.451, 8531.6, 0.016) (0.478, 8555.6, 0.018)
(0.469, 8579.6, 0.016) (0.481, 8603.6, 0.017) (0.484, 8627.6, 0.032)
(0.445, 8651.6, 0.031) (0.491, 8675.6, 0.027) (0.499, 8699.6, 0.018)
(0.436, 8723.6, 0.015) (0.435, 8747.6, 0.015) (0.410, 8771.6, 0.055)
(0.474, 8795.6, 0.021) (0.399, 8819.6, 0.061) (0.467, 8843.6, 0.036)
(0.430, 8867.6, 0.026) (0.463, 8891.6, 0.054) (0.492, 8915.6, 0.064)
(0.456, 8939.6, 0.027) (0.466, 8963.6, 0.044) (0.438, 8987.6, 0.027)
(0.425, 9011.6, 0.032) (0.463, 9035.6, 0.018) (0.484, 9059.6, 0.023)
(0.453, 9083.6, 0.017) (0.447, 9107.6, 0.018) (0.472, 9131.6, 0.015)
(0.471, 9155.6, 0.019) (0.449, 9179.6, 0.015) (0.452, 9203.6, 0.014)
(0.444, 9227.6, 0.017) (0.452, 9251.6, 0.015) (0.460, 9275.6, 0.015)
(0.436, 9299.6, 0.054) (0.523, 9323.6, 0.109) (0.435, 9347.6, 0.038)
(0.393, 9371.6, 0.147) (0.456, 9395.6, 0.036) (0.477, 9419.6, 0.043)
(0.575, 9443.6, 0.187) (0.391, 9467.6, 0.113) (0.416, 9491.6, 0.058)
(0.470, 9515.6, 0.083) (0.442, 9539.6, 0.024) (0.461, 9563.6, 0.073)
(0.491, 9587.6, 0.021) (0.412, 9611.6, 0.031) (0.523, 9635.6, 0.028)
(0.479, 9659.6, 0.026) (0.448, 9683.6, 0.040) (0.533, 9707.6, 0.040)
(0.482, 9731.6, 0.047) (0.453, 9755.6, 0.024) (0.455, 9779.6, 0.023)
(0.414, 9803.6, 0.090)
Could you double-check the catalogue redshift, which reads 0.21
